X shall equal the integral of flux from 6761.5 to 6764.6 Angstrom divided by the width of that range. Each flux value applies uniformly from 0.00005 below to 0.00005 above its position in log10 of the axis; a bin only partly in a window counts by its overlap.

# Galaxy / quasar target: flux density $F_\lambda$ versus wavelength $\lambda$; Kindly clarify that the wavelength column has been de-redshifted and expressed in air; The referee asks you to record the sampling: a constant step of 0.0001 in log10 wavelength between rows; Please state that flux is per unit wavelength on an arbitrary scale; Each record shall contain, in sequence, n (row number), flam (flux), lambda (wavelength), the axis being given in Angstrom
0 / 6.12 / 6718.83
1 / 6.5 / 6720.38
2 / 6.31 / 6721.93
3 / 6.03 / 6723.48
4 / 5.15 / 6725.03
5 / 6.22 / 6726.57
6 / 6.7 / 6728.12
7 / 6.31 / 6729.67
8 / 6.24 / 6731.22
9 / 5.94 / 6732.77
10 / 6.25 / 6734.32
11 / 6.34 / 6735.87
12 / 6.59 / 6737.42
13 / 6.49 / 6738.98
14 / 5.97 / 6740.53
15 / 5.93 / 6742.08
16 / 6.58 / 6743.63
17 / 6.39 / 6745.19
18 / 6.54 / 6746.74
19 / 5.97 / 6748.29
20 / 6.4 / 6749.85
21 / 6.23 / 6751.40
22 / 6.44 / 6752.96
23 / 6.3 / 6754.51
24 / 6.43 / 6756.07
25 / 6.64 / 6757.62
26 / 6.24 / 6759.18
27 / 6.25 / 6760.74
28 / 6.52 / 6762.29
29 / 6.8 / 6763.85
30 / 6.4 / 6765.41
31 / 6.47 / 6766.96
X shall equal 6.67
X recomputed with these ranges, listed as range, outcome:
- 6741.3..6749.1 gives 6.28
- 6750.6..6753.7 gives 6.33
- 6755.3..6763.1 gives 6.42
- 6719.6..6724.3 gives 6.26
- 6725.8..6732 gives 6.37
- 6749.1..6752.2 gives 6.31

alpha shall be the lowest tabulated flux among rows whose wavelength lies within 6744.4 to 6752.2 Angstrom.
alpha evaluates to 5.97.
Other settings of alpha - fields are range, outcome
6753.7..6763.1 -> 6.24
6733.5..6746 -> 5.93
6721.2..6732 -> 5.15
